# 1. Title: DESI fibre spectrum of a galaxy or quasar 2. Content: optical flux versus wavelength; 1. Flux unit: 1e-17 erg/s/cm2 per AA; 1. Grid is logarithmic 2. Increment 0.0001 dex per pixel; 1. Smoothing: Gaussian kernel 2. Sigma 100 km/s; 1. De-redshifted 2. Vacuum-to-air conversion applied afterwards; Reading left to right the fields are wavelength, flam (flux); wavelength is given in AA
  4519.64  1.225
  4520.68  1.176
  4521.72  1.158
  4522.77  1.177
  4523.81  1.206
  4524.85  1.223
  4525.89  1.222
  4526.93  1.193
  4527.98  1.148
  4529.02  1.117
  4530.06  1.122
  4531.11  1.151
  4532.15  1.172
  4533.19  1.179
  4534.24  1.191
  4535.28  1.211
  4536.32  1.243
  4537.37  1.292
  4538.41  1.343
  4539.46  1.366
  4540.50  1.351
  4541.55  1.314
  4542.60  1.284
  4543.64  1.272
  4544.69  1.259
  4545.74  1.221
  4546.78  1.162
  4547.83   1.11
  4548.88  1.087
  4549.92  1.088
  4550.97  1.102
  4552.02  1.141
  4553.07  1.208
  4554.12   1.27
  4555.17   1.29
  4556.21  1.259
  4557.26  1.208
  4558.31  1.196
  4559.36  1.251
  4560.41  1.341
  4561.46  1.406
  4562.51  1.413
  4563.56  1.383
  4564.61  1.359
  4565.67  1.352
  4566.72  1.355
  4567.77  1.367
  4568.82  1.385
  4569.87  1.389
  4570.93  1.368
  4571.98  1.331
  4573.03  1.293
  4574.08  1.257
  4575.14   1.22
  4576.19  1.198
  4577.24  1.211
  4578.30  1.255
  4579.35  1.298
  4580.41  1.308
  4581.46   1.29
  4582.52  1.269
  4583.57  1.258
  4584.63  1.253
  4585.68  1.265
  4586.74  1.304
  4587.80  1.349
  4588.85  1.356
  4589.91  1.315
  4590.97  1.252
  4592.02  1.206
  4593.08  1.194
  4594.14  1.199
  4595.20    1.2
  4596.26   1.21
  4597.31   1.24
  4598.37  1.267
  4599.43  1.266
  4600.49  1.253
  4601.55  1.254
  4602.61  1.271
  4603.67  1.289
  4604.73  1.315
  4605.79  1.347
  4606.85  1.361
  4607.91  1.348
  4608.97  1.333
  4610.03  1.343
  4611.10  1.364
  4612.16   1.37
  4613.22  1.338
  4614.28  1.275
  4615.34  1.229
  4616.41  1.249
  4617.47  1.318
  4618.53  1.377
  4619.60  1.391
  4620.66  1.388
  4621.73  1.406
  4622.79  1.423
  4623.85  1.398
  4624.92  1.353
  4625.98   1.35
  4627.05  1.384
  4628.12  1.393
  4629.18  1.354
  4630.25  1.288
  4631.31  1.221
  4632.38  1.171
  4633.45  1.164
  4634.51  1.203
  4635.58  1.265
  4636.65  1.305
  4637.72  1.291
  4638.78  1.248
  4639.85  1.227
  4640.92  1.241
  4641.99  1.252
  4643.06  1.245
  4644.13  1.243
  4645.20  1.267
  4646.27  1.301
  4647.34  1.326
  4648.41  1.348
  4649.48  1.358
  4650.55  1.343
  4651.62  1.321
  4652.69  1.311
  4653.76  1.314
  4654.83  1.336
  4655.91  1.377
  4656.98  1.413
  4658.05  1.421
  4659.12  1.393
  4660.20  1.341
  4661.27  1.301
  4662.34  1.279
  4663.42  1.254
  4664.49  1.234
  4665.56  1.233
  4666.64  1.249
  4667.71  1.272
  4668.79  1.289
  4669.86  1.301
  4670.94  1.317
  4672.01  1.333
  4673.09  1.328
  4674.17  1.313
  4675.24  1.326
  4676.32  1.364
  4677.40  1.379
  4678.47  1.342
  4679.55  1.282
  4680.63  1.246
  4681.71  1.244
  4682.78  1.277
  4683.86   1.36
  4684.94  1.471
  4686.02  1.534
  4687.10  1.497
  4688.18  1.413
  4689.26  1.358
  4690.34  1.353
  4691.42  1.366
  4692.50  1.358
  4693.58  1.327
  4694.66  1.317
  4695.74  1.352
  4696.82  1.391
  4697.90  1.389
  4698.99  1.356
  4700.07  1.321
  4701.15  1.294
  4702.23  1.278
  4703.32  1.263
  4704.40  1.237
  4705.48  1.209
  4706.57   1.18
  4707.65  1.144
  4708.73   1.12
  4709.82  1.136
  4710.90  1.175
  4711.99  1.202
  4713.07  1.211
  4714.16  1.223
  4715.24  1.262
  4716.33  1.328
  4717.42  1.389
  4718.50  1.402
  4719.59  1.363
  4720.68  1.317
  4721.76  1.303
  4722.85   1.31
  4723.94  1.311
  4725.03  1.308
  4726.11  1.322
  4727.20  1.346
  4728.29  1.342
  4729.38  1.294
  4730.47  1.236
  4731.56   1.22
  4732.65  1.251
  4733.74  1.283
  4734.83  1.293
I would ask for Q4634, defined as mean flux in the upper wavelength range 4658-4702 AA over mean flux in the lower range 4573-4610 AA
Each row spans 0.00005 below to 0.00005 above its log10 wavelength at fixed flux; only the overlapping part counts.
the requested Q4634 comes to 1.05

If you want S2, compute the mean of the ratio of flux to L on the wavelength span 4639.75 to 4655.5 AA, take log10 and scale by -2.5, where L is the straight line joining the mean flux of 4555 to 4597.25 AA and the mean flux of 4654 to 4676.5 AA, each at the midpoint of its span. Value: 0.012 mag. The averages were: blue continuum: 1.29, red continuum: 1.32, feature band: 1.3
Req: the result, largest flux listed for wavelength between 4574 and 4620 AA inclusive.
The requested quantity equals 1.391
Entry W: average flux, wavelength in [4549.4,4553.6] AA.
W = 1.13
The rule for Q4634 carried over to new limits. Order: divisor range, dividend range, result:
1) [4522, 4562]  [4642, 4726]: 1.07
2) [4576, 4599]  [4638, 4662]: 1.04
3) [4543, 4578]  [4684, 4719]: 1.03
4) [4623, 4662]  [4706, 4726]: 0.96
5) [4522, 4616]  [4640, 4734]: 1.03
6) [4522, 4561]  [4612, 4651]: 1.07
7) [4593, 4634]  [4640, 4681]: 1.00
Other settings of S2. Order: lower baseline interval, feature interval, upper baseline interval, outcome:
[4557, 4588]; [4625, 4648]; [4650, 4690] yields 0.04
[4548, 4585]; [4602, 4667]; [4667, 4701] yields 0.00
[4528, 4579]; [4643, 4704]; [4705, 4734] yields -0.06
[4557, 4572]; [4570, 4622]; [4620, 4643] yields 0.03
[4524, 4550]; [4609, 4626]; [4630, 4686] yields -0.06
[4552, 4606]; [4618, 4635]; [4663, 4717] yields -0.03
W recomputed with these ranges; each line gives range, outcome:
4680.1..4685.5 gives 1.32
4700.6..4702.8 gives 1.28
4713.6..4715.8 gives 1.24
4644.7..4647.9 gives 1.3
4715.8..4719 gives 1.37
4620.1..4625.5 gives 1.39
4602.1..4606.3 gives 1.31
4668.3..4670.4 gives 1.3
